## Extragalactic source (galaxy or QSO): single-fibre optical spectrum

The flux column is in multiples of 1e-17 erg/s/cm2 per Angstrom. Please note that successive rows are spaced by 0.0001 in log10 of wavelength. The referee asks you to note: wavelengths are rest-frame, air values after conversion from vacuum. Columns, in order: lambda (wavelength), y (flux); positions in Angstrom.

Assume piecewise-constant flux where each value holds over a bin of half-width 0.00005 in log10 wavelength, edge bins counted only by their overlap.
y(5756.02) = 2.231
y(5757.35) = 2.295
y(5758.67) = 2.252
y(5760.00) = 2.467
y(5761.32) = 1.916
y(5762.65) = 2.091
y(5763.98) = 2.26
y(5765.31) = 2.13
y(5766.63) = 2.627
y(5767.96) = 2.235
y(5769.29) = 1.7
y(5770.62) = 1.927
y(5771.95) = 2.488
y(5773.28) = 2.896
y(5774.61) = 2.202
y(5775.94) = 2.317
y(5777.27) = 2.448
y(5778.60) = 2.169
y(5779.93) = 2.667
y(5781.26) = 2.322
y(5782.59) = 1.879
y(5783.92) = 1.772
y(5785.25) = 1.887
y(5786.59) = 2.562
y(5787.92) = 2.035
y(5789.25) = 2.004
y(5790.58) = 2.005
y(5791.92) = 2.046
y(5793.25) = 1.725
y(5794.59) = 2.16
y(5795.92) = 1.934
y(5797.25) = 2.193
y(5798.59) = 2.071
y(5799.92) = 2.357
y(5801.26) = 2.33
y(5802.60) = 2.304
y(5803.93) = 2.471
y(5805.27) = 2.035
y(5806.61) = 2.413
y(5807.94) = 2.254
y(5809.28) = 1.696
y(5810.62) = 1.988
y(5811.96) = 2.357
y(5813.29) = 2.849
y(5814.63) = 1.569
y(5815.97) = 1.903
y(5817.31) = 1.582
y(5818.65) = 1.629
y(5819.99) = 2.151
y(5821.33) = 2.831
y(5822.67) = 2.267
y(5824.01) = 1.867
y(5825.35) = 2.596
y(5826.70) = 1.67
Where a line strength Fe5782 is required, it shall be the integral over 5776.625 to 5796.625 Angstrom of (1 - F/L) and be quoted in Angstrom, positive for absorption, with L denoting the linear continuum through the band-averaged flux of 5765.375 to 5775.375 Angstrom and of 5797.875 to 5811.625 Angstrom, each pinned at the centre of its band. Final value 1.2 Angstrom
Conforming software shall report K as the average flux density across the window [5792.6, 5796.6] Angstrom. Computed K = 1.94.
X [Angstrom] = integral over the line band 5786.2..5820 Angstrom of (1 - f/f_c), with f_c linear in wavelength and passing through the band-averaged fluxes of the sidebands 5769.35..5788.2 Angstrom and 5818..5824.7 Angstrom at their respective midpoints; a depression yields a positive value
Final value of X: 1.5 Angstrom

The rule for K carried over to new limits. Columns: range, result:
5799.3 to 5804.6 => 2.36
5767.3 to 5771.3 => 1.95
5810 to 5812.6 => 2.17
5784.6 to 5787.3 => 2.22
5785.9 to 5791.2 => 2.15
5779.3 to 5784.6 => 2.16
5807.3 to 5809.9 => 1.98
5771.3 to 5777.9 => 2.47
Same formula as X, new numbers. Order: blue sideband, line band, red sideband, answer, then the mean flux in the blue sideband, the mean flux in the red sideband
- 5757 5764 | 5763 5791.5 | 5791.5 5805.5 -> -0.39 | 2.21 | 2.15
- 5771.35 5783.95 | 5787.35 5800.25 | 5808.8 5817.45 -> 0.89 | 2.34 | 2.02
